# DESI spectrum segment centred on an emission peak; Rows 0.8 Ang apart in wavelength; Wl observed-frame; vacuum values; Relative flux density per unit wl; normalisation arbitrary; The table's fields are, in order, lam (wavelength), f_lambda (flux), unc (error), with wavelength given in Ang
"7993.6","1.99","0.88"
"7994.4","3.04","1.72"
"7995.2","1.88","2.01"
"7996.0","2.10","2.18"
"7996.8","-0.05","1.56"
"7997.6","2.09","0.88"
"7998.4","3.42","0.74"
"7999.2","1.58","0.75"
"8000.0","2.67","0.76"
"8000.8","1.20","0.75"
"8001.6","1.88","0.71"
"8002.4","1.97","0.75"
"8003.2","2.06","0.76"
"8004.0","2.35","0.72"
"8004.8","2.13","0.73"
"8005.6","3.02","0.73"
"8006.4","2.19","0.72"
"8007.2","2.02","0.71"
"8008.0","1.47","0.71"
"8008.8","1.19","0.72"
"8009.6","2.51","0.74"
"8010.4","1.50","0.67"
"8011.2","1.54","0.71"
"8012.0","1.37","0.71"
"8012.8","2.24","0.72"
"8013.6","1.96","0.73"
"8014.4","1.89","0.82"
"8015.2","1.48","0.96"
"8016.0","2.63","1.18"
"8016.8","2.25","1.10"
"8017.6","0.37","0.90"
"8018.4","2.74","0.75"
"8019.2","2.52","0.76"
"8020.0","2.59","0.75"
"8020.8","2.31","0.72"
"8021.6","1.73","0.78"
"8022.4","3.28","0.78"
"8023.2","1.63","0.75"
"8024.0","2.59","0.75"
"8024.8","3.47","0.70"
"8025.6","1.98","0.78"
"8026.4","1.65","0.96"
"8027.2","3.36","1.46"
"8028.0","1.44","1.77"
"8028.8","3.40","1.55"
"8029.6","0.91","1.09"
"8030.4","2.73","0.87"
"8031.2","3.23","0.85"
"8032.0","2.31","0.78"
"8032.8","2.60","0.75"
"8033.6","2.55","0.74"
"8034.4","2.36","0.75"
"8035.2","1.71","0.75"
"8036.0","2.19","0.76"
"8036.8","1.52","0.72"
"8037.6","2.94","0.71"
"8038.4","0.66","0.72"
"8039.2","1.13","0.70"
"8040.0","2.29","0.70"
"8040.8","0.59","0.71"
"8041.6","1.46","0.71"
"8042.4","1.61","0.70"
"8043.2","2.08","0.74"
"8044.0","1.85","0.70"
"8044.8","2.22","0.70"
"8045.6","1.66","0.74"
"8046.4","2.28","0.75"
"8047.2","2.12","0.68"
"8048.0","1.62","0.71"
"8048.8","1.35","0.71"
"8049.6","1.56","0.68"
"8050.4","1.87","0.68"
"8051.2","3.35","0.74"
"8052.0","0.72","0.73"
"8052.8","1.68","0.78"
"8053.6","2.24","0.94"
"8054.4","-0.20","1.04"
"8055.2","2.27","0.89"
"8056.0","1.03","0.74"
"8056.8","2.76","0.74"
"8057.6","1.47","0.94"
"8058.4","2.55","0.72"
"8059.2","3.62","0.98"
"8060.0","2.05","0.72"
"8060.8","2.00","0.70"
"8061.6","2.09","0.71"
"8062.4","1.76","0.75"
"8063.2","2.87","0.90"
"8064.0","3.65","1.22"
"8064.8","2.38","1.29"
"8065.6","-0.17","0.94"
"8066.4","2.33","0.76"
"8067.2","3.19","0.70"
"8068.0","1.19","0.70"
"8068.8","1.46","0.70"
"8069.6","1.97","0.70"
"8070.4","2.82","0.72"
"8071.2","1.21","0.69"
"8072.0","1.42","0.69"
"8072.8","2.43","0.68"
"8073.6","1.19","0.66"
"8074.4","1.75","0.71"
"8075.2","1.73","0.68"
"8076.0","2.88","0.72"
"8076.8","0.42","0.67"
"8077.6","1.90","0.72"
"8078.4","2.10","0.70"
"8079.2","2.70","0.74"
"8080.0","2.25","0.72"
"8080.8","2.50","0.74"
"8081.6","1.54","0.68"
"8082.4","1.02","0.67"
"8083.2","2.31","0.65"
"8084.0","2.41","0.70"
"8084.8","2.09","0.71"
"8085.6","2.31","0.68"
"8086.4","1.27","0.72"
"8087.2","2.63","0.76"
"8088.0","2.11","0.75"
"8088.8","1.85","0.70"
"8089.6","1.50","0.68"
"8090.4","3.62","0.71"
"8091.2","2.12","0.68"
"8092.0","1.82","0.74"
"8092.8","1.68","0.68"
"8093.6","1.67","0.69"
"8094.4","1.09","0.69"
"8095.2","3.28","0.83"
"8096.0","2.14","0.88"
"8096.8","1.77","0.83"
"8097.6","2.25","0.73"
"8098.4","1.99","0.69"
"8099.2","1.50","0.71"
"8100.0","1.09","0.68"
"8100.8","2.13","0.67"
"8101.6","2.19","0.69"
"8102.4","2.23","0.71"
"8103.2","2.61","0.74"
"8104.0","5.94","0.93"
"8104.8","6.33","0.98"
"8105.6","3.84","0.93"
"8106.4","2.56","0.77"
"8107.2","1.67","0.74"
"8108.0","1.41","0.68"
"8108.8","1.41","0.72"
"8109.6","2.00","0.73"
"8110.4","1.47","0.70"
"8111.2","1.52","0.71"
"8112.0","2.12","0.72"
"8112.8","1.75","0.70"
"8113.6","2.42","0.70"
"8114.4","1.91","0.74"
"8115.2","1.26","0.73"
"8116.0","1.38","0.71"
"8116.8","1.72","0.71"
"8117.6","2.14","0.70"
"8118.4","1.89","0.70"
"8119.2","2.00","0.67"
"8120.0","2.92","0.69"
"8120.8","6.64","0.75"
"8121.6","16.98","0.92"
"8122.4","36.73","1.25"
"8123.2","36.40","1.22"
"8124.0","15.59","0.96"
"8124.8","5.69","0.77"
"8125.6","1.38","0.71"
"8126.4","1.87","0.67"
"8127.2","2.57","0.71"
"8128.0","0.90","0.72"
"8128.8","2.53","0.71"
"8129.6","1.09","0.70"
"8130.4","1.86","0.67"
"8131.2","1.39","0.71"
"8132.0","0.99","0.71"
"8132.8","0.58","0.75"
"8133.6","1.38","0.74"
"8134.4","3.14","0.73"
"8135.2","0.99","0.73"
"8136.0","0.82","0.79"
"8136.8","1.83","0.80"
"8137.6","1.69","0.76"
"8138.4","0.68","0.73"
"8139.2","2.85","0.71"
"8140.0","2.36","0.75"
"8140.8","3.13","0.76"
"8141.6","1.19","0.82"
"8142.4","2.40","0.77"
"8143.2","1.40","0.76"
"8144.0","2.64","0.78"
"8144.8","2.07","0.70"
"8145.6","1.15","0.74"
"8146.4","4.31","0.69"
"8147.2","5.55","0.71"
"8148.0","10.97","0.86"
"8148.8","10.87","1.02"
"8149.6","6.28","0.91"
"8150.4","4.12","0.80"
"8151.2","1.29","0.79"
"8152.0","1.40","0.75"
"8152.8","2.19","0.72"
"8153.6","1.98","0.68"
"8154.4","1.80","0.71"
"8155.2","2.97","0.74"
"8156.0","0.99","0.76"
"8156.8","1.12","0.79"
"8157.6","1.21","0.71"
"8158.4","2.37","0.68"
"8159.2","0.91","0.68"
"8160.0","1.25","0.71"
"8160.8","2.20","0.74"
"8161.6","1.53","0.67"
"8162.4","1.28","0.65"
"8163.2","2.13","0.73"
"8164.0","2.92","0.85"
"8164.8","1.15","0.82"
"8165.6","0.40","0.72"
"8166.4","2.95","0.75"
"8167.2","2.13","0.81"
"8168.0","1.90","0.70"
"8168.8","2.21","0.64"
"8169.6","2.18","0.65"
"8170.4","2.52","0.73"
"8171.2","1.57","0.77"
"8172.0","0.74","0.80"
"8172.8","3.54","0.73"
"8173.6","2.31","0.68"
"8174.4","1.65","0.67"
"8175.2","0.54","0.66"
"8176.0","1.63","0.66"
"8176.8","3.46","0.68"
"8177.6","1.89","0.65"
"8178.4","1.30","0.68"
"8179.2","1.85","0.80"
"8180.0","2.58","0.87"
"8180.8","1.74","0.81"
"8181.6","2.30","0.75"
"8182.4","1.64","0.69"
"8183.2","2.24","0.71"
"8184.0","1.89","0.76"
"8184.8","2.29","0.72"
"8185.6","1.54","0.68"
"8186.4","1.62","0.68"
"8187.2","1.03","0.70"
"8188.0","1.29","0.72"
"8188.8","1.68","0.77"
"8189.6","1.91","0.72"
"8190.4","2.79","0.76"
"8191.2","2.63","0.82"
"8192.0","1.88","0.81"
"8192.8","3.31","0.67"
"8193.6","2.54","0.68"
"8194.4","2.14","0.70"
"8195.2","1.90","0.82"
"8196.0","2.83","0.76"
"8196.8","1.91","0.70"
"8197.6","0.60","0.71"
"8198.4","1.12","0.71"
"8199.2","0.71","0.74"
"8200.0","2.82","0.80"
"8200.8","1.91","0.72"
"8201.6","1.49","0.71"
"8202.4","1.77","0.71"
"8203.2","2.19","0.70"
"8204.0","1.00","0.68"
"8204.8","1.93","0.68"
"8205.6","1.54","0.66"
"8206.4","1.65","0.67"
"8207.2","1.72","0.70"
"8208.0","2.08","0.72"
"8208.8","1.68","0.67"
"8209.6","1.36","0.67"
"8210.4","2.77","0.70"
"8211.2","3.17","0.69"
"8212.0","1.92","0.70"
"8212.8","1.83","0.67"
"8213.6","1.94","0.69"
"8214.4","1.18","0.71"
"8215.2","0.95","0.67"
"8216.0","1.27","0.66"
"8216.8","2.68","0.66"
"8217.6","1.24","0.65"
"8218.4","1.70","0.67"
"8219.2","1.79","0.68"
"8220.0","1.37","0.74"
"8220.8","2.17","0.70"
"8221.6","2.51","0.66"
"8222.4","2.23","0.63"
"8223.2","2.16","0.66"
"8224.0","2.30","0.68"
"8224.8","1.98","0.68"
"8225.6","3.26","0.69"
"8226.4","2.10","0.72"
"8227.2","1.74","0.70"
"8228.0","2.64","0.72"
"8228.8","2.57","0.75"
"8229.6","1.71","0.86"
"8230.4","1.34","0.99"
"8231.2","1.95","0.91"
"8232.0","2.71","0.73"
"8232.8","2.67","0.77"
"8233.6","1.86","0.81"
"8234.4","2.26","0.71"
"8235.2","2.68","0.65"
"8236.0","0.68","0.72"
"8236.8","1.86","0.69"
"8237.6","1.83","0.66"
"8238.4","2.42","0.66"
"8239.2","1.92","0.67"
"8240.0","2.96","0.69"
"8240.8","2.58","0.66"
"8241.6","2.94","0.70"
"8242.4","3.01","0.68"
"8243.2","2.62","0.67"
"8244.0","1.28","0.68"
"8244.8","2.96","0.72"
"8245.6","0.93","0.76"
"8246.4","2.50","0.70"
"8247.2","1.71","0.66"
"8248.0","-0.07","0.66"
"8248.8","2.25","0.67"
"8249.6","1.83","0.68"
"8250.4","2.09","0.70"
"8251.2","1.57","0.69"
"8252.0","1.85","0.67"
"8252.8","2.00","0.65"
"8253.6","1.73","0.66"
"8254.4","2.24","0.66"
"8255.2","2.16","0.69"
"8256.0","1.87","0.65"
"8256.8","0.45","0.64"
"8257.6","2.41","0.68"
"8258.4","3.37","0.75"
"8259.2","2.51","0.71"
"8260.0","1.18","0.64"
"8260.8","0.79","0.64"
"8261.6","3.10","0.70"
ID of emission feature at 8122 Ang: H-alpha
